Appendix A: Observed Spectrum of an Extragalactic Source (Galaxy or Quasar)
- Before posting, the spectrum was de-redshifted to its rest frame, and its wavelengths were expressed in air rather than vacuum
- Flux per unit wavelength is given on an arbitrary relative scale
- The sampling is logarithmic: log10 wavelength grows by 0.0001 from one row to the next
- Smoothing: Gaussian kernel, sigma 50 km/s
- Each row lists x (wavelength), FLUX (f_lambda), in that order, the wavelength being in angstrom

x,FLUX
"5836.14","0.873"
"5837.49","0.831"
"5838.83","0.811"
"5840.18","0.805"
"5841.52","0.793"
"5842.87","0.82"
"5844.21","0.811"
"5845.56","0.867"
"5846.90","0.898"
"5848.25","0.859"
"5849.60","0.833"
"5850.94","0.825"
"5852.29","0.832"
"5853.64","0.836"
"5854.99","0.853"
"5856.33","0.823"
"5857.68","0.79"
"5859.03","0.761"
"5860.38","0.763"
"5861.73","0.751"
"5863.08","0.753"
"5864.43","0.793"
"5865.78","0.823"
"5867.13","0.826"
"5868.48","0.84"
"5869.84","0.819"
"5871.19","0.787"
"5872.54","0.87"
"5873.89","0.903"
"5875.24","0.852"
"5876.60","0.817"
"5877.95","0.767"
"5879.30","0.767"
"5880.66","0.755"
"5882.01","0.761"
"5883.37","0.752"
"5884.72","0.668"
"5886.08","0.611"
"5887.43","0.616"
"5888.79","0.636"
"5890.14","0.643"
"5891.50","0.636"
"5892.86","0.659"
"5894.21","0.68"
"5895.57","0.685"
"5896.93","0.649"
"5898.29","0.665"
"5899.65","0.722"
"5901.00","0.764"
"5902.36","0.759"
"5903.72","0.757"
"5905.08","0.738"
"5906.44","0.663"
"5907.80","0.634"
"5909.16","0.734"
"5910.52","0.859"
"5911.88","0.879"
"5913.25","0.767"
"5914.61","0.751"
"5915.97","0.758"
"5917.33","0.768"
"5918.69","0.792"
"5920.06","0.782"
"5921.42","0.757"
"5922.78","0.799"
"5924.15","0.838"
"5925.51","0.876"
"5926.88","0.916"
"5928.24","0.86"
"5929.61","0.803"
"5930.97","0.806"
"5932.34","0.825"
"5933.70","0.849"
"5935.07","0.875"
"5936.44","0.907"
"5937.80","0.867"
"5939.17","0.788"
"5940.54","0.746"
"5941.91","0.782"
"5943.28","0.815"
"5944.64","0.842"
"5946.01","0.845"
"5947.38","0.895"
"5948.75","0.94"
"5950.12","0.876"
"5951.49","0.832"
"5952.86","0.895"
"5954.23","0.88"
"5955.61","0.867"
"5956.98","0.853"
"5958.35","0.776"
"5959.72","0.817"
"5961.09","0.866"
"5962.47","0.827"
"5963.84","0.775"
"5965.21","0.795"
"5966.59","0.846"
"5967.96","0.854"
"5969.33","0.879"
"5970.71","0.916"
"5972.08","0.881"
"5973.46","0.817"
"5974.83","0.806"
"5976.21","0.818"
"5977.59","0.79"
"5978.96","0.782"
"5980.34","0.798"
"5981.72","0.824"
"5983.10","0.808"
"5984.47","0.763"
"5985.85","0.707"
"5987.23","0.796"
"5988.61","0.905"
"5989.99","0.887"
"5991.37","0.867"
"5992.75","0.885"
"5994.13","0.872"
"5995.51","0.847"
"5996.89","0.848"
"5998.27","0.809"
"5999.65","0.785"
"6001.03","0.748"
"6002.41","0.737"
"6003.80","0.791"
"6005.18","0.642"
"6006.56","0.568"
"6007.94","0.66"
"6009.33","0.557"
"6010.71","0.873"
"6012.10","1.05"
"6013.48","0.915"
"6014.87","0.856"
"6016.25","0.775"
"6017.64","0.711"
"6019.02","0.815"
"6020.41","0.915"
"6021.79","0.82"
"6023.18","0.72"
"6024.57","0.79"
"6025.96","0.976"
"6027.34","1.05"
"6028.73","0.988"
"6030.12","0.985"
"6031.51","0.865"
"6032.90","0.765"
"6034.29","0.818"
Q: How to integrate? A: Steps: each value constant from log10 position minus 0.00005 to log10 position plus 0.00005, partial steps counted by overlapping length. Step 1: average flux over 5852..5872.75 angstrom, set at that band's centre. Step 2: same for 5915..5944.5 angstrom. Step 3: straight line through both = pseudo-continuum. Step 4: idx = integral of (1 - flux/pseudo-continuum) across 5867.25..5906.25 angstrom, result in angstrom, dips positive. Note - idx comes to 3.6 angstrom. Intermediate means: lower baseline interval 0.806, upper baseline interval 0.819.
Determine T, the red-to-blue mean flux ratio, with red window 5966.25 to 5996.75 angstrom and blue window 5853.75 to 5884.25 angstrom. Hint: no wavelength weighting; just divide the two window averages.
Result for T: 1.04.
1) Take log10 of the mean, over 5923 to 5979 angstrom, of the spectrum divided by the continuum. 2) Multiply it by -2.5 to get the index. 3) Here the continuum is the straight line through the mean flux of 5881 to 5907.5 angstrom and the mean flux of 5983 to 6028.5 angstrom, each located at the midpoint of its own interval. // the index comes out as -0.12 mag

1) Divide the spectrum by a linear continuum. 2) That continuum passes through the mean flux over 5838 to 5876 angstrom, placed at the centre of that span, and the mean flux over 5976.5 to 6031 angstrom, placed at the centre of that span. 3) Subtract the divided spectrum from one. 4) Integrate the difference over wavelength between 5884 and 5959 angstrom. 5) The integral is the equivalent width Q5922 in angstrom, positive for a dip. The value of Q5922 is 3.7 angstrom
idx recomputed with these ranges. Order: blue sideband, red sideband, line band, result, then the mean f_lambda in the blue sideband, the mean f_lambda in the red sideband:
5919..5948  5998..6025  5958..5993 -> -1.1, 0.831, 0.776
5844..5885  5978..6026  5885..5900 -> 2.9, 0.81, 0.8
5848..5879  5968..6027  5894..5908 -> 1.9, 0.815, 0.812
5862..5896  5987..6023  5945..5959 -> -1.5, 0.749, 0.804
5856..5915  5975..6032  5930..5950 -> -1.6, 0.748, 0.819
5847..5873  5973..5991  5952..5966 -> -0.4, 0.814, 0.809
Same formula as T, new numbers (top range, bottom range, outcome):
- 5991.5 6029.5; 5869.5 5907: 1.12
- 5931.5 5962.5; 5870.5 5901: 1.17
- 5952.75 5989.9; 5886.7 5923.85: 1.14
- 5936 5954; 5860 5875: 1.04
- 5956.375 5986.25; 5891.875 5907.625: 1.17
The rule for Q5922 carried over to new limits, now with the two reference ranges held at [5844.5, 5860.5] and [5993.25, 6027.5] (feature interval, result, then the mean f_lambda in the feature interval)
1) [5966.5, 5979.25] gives -0.5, 0.841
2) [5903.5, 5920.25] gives 1.2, 0.759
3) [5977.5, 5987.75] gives 0.3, 0.783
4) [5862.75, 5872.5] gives 0.2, 0.812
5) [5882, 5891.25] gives 1.8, 0.661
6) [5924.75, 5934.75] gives -0.4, 0.849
